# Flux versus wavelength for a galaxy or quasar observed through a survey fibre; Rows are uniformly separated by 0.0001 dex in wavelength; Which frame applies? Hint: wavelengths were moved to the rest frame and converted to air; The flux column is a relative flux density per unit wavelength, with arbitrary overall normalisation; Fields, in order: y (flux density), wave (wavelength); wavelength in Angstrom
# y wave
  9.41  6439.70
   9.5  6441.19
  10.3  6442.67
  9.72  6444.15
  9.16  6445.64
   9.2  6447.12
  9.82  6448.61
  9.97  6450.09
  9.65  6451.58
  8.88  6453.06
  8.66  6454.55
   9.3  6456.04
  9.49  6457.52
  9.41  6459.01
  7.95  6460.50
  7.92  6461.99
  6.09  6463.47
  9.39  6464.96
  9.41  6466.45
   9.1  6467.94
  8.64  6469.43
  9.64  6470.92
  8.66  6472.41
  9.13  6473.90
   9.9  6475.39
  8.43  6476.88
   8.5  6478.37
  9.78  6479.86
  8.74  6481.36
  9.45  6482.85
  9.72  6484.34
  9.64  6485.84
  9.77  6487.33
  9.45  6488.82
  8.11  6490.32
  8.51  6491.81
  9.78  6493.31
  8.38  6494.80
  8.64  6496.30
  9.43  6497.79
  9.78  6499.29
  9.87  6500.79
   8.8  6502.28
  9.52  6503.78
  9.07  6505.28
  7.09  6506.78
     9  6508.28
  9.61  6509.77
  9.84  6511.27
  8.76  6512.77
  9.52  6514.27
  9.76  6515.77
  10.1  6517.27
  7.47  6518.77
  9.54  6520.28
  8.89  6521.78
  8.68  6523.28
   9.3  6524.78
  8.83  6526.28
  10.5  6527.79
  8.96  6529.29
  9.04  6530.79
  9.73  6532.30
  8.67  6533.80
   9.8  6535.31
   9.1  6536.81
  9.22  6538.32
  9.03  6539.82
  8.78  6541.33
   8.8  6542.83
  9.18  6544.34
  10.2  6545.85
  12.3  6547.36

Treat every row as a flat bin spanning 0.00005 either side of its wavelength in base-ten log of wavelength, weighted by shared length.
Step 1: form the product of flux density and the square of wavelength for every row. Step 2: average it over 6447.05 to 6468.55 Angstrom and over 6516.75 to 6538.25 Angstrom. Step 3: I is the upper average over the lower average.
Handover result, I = 1.05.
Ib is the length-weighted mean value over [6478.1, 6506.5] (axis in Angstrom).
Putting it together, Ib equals 9.18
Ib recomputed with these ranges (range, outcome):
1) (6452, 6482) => 8.86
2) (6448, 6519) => 9.08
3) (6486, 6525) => 9.11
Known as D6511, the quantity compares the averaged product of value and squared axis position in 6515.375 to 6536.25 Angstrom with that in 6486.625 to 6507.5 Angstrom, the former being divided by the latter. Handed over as 1.0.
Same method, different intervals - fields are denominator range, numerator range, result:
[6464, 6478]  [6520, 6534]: 1.03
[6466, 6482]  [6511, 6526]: 1.02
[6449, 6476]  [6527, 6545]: 1.05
